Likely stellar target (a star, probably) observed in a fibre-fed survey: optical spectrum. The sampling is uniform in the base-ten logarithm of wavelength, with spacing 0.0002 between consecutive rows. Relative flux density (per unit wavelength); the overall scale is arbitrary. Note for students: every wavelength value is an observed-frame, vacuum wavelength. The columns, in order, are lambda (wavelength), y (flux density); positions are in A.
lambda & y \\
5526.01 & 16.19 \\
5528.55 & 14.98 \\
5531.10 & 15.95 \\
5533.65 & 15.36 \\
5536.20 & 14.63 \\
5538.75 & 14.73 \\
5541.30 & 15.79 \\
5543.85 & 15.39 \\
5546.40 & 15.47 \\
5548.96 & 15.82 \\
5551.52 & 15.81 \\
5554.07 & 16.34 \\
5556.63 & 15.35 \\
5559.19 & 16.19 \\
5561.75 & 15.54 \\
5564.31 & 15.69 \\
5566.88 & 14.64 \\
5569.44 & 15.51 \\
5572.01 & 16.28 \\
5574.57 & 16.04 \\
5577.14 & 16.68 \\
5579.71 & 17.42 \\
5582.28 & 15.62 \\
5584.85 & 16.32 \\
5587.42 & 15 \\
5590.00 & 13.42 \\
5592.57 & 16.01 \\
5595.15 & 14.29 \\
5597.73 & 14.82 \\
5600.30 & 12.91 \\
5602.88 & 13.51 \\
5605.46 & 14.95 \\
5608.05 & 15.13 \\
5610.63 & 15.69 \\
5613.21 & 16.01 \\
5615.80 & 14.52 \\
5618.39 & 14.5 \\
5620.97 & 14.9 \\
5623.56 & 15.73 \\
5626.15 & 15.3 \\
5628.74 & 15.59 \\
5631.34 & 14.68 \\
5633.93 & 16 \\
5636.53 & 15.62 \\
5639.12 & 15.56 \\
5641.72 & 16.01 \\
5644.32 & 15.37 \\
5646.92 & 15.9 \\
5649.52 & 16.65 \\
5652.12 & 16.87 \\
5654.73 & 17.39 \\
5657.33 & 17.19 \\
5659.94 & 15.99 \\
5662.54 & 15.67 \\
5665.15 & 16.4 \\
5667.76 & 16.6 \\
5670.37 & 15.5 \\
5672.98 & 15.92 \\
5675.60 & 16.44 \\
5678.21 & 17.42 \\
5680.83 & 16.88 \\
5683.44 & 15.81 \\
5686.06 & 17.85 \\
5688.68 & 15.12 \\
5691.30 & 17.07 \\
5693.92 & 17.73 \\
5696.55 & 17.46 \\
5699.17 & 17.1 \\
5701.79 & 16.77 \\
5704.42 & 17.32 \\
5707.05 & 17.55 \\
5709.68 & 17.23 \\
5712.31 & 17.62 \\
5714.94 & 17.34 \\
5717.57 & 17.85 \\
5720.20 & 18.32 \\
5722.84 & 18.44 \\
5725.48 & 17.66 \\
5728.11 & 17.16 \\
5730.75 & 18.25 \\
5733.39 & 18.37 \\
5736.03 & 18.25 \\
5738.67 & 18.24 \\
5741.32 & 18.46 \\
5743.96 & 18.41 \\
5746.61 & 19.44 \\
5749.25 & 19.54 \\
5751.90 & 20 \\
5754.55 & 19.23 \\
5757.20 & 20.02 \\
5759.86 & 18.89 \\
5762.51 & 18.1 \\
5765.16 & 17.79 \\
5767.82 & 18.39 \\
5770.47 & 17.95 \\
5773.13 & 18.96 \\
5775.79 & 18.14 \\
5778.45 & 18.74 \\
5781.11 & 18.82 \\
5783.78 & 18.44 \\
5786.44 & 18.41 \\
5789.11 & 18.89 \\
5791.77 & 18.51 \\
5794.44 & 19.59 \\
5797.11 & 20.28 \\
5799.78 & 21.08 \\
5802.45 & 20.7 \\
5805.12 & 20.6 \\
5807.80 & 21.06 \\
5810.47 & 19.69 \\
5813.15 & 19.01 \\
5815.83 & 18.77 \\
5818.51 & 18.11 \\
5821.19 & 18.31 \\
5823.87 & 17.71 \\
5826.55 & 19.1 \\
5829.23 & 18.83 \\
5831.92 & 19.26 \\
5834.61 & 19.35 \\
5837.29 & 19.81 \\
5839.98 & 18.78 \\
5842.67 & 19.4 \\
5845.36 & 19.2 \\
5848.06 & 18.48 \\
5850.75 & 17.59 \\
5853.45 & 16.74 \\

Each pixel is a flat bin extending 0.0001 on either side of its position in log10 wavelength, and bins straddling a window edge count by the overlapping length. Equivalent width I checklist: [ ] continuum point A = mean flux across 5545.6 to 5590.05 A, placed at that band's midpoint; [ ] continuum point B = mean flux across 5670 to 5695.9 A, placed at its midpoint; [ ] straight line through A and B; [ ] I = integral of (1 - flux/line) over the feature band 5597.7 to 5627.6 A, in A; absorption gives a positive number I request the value 2.4 A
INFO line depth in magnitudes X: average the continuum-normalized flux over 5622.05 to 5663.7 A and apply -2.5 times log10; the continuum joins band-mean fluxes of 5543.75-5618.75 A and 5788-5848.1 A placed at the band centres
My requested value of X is 0.03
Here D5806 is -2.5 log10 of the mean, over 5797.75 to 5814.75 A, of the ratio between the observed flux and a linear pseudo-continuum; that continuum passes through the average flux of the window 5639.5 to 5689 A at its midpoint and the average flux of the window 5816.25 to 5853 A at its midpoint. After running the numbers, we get -0.11 mag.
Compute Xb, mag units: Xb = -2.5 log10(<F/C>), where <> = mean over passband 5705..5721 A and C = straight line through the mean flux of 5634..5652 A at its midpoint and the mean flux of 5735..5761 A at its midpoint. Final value 0.02 mag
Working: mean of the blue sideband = 15.9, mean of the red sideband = 19.1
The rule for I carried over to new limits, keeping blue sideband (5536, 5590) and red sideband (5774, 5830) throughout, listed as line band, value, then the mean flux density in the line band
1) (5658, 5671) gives 0.8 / 16.1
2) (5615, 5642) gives 2.2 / 15.3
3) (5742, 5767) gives -0.7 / 19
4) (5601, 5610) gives 1.0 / 14.5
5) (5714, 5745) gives 0.1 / 18.1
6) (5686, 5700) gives 0.5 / 17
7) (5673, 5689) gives 0.7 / 16.6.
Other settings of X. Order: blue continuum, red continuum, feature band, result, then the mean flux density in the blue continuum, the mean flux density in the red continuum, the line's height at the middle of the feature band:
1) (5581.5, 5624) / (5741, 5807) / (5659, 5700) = 0.01 mag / 14.9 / 19.1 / 16.8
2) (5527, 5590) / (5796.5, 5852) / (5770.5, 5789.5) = 0.01 mag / 15.6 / 19.3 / 18.7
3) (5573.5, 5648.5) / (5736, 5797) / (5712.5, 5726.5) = -0.01 mag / 15.3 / 18.8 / 17.7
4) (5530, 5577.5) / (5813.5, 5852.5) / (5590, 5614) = 0.10 mag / 15.6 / 18.7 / 16.2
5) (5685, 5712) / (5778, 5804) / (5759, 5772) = 0.03 mag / 17.1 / 19.4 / 18.8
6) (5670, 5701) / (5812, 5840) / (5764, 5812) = -0.06 mag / 16.7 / 18.8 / 18.3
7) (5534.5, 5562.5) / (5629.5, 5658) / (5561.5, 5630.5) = 0.04 mag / 15.6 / 16.1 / 15.8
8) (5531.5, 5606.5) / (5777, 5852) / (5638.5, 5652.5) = 0.03 mag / 15.4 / 19.2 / 16.6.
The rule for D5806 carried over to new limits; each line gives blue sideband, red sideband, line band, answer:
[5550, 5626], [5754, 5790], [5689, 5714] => 0.01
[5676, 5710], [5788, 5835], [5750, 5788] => -0.01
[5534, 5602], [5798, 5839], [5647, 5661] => 0.00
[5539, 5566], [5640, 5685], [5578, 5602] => 0.06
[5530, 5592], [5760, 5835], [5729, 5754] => -0.03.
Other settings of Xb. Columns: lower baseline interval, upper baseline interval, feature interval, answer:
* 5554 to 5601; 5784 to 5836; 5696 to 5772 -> -0.01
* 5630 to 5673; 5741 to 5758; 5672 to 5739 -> 0.03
